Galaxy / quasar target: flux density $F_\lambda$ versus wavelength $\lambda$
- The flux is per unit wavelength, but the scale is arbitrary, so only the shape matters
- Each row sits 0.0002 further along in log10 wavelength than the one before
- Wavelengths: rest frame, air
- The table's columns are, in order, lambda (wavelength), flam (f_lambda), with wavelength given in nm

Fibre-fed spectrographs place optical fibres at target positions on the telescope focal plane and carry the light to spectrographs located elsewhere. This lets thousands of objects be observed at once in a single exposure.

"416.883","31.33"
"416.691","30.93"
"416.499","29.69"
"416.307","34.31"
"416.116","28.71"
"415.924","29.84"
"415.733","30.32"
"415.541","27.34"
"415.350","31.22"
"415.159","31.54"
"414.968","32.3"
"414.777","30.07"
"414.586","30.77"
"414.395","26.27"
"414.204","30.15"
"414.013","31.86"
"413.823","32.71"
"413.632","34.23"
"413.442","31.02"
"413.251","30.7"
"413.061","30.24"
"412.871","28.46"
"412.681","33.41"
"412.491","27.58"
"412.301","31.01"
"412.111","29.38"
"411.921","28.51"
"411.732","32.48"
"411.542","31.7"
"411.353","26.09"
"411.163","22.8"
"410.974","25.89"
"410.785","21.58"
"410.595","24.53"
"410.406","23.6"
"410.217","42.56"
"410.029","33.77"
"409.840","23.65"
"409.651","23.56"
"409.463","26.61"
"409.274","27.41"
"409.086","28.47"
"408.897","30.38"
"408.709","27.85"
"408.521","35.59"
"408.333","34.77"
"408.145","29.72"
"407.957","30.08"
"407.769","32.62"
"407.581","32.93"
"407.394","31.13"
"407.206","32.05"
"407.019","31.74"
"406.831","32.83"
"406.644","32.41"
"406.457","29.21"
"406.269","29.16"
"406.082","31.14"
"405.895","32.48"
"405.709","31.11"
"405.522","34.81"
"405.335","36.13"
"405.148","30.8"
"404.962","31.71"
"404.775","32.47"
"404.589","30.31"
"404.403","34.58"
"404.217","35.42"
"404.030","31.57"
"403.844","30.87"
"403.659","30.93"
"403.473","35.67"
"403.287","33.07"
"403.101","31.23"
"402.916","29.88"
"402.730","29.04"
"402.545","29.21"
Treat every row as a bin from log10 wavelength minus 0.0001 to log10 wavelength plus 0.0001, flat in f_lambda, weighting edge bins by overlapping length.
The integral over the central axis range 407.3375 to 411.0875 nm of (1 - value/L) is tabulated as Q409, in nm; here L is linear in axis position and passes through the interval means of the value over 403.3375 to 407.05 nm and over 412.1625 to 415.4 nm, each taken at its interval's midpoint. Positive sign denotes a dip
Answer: 0.27 nm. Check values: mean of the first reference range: 32.3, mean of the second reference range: 30.8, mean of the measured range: 29.3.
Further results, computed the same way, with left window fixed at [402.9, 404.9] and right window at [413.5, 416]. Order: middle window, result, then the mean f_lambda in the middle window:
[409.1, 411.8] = 0.328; 27.6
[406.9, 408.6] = -0.024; 32.3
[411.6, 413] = 0.041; 30.2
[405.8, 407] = 0.030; 31.2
